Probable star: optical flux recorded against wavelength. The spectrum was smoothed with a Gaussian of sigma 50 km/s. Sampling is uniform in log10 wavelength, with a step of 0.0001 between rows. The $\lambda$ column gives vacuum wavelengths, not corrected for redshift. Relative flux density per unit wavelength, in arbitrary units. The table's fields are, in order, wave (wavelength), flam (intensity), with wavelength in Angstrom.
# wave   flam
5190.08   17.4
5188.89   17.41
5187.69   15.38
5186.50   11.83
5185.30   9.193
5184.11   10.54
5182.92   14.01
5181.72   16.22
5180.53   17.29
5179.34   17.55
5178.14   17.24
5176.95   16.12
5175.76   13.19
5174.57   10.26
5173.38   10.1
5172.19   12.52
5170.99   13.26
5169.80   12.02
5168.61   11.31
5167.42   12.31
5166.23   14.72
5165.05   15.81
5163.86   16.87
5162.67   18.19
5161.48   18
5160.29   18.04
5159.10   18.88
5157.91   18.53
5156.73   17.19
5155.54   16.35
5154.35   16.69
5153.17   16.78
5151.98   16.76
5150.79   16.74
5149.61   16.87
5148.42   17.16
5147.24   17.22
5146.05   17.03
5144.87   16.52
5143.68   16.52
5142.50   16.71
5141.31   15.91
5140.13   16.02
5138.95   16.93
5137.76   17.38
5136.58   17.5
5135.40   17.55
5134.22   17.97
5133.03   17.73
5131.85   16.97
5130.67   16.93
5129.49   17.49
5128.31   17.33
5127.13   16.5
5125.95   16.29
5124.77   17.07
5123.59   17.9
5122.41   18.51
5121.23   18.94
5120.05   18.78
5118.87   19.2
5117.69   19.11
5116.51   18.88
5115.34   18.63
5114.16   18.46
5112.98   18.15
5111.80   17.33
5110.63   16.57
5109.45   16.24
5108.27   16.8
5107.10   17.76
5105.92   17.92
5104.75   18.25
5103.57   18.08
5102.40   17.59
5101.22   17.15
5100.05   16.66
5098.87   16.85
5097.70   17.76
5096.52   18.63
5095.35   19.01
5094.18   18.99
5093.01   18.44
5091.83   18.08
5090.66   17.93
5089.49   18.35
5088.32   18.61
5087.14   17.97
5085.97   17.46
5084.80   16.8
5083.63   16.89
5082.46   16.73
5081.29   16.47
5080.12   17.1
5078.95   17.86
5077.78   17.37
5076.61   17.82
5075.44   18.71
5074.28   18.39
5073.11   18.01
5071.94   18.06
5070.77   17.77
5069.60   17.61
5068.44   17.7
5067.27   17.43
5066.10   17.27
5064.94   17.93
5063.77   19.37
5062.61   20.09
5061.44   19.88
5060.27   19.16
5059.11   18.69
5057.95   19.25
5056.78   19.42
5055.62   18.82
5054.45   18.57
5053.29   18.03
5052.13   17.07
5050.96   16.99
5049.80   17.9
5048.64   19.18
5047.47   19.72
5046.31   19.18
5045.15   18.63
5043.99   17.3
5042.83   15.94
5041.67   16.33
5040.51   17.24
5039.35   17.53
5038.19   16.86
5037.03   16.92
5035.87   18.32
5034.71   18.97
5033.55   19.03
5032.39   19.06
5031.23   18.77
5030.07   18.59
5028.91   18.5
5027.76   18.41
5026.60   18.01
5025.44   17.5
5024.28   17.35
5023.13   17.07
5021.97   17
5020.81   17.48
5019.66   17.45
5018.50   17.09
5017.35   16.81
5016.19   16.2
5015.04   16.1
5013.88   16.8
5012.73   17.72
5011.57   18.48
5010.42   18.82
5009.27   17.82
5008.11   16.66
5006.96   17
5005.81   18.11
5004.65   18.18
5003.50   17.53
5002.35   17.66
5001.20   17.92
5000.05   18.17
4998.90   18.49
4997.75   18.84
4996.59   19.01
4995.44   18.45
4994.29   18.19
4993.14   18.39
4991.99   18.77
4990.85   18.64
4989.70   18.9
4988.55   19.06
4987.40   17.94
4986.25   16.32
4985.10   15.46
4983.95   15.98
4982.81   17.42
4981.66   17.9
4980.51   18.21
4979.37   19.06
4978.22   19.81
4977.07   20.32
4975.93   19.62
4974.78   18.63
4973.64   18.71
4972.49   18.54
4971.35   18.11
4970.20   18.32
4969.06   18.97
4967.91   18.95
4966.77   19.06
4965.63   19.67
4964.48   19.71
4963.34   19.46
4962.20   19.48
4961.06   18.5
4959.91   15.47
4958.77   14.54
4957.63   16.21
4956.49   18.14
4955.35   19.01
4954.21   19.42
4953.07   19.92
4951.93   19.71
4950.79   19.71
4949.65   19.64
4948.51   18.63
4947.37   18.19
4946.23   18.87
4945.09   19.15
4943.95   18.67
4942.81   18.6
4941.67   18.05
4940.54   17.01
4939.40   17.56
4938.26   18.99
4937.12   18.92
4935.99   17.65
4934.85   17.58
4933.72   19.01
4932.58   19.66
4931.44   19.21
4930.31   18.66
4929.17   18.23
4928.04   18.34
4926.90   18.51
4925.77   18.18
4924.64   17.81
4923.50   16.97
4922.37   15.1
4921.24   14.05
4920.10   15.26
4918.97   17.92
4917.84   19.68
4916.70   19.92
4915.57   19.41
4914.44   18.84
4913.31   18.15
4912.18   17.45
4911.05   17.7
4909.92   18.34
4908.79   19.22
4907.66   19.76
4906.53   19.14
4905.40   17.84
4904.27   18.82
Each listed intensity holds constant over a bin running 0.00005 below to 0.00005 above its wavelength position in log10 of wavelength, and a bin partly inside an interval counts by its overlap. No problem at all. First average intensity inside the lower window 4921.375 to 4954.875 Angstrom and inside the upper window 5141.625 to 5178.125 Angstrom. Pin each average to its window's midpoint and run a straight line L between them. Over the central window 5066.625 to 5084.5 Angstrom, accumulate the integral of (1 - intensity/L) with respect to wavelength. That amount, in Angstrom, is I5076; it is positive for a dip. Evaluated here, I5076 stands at -0.9 Angstrom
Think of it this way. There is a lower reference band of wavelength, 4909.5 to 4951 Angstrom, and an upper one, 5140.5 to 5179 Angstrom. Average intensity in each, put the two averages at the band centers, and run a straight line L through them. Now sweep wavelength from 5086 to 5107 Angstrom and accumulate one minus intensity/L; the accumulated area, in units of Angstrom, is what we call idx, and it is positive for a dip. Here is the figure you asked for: -2.1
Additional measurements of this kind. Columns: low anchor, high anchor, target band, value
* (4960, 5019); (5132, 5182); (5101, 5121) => -1.6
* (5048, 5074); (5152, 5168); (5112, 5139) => -0.8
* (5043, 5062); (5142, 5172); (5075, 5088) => 0.4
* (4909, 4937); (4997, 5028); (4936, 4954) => -0.8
